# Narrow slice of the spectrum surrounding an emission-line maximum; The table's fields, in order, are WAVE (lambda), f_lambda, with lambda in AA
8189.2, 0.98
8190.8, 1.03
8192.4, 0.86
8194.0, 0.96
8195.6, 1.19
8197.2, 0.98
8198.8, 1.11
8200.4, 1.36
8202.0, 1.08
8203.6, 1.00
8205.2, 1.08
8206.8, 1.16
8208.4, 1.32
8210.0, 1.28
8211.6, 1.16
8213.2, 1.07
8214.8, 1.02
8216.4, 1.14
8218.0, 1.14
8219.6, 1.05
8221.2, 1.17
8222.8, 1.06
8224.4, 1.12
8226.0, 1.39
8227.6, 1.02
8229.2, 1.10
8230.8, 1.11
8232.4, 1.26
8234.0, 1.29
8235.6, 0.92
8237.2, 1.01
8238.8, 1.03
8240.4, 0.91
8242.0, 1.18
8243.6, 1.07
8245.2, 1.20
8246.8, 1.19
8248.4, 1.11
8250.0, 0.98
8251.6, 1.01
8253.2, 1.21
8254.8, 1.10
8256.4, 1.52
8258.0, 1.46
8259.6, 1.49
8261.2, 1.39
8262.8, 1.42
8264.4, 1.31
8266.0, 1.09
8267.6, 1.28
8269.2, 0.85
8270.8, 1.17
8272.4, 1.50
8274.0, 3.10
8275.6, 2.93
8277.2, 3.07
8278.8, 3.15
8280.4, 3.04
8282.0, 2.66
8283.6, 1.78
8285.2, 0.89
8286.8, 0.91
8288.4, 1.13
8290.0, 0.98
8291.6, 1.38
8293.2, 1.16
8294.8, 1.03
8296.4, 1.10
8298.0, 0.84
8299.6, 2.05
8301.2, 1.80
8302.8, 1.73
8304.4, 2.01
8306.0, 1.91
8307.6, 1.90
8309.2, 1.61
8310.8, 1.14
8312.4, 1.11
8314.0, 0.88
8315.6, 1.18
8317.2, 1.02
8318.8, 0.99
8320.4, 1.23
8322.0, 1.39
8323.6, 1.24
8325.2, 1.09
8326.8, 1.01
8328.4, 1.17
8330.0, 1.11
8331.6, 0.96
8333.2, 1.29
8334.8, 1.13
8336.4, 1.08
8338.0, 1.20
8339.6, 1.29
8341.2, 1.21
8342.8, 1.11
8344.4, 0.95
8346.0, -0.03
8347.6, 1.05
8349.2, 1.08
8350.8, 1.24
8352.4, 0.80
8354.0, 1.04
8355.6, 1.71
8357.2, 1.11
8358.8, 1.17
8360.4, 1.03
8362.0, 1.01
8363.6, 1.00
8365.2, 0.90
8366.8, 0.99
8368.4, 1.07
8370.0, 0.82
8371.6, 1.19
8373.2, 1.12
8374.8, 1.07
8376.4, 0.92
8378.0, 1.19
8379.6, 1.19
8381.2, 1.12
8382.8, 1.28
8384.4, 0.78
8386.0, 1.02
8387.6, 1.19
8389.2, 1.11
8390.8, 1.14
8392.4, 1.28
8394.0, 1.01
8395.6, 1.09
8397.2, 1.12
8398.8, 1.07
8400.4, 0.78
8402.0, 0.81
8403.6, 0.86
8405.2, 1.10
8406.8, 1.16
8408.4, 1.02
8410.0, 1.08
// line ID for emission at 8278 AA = H-alpha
